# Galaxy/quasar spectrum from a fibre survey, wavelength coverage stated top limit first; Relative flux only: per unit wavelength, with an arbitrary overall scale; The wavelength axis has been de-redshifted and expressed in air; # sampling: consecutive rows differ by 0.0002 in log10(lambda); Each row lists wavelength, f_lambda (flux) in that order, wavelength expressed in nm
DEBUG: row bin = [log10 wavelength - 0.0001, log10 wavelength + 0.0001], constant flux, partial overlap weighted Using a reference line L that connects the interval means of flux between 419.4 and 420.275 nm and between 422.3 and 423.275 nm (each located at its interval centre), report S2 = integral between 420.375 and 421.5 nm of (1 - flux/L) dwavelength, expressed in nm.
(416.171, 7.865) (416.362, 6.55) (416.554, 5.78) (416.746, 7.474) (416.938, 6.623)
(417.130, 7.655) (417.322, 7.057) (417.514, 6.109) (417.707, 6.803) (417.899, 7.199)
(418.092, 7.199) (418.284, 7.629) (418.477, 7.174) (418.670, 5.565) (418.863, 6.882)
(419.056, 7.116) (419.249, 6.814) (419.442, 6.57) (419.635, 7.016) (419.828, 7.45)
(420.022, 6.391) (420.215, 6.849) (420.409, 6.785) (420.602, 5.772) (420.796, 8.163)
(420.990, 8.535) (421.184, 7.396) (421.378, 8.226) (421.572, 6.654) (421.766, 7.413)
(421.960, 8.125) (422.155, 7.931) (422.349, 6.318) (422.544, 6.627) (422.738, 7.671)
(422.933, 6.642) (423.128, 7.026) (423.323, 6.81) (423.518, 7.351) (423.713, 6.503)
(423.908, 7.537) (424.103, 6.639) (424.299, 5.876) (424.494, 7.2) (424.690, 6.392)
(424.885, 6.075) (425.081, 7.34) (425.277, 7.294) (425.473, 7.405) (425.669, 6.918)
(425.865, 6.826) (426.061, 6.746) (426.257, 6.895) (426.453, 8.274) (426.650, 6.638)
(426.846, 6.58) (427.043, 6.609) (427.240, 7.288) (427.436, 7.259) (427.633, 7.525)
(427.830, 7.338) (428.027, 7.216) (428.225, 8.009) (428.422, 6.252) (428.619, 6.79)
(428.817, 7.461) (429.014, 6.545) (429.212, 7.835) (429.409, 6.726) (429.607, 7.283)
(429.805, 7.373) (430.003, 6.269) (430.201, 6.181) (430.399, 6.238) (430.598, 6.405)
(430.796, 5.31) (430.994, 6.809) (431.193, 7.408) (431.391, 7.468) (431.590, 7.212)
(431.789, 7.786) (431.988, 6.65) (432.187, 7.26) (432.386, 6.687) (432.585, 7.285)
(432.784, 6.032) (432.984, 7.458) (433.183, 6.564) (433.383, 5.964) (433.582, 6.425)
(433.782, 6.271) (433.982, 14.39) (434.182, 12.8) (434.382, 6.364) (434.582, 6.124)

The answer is -0.10 nm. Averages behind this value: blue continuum 6.88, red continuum 6.88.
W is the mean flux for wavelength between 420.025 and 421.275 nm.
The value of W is 7.19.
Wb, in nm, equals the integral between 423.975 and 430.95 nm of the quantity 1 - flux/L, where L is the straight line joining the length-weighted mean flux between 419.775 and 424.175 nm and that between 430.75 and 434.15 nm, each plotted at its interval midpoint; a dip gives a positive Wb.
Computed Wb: 0.37 nm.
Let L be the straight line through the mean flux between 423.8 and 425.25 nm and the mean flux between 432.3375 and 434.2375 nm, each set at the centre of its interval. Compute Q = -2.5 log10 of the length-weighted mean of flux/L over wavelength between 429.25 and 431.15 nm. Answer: 0.14 mag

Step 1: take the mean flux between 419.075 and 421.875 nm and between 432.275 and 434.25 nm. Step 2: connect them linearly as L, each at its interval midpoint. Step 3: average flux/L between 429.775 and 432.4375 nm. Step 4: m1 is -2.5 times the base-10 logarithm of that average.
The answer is 0.15 mag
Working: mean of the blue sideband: 7.15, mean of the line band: 6.78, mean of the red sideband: 7.91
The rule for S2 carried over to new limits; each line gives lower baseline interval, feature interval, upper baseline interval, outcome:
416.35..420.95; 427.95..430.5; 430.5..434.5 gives 0.13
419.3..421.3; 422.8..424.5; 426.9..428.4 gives 0.08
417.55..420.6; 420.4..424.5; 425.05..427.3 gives -0.12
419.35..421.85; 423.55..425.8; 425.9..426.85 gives 0.08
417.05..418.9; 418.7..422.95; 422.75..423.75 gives -0.12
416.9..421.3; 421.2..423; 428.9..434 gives -0.08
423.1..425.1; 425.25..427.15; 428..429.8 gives -0.02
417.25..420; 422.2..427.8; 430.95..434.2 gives 0.19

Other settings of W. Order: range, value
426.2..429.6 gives 7.14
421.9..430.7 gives 6.98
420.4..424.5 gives 7.15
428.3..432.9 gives 6.85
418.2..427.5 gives 7.02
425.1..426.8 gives 7.12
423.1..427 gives 6.91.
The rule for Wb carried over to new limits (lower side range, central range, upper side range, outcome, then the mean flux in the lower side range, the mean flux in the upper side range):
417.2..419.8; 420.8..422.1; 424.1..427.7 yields -0.16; 6.88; 6.94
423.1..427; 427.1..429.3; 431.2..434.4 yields 0.00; 6.91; 7.69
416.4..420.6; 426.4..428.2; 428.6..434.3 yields -0.02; 6.83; 7.28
